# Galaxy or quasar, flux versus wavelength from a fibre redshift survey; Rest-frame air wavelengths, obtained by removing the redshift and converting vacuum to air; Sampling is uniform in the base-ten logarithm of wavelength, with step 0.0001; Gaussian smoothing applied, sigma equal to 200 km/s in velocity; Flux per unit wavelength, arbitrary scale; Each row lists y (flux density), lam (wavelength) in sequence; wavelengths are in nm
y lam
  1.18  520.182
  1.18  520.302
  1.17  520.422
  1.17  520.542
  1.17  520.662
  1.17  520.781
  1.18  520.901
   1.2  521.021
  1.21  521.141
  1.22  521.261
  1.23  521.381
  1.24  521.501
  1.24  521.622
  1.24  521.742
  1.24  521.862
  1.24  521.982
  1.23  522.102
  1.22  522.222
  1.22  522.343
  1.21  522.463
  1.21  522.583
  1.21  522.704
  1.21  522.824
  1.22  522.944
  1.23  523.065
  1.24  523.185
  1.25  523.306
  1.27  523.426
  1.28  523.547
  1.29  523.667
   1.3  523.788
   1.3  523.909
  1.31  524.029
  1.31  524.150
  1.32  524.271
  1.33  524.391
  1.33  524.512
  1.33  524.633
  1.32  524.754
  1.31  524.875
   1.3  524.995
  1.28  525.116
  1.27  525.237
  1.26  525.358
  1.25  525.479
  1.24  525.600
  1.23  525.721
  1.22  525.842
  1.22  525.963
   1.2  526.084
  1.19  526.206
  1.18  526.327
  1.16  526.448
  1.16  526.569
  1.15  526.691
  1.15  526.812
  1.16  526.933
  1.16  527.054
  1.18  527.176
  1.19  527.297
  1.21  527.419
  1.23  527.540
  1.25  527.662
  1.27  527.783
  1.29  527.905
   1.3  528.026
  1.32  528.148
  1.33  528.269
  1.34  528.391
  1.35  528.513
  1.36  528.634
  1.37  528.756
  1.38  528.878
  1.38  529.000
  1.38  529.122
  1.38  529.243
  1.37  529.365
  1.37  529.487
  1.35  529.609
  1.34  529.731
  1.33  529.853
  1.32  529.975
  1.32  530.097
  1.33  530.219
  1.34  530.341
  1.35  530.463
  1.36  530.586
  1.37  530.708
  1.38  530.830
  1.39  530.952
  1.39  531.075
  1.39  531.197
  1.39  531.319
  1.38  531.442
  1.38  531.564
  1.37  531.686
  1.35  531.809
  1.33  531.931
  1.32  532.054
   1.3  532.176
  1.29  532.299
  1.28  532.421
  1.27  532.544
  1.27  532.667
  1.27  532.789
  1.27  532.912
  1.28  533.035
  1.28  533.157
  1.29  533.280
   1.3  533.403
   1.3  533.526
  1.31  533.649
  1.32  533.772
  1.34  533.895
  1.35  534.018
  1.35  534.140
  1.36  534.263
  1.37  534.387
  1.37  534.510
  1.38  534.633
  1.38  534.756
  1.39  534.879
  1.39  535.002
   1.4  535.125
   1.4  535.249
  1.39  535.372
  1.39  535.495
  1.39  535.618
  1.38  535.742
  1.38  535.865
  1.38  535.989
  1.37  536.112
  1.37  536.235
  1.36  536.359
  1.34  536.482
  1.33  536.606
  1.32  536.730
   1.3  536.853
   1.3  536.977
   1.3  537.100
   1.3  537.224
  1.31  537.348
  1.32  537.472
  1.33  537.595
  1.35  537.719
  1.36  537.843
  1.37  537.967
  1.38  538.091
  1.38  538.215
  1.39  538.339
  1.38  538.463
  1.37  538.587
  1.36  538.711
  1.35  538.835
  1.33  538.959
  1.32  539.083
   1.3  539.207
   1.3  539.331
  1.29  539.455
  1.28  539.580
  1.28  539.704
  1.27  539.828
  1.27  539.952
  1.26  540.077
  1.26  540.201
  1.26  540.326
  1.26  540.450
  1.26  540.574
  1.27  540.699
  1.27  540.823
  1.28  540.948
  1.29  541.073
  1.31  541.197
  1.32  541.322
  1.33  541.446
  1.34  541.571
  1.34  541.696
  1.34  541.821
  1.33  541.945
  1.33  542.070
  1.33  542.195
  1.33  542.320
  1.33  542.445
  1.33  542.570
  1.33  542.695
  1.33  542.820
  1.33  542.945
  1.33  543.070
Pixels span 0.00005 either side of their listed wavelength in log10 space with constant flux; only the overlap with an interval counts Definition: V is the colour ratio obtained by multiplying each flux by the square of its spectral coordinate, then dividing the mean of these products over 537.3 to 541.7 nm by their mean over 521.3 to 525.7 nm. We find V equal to 1.1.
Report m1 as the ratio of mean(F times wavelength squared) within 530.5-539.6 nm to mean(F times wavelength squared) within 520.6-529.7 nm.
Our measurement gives 1.1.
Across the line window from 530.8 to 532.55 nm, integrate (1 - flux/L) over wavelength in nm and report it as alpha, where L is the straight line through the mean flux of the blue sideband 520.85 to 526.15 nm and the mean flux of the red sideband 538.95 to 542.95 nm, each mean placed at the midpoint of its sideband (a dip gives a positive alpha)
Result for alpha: -0.100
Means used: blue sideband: 1.25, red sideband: 1.3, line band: 1.35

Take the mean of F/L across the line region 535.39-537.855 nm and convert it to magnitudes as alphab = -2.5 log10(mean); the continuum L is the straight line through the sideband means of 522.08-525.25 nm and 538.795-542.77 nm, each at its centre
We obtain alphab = -0.04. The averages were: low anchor 1.27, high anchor 1.3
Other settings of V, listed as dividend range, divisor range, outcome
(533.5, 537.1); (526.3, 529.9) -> 1.09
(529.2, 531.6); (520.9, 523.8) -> 1.14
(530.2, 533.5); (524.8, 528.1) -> 1.11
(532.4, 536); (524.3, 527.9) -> 1.12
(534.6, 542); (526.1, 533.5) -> 1.06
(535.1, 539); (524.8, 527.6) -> 1.16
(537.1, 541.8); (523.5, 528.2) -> 1.11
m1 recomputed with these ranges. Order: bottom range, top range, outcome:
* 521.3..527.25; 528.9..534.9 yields 1.11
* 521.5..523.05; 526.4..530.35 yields 1.08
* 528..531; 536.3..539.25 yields 1.02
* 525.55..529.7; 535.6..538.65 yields 1.10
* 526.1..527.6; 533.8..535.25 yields 1.20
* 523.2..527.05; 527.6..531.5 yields 1.10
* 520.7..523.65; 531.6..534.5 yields 1.12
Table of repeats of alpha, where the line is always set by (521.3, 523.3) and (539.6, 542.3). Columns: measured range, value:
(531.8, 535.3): -0.162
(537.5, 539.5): -0.095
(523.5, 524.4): -0.052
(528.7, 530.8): -0.169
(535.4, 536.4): -0.079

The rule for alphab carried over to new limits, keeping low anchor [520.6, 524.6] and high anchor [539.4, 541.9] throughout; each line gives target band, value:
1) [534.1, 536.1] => -0.09 mag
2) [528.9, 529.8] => -0.09 mag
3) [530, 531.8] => -0.08 mag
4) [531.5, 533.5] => -0.03 mag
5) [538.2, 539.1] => -0.06 mag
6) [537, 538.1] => -0.04 mag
